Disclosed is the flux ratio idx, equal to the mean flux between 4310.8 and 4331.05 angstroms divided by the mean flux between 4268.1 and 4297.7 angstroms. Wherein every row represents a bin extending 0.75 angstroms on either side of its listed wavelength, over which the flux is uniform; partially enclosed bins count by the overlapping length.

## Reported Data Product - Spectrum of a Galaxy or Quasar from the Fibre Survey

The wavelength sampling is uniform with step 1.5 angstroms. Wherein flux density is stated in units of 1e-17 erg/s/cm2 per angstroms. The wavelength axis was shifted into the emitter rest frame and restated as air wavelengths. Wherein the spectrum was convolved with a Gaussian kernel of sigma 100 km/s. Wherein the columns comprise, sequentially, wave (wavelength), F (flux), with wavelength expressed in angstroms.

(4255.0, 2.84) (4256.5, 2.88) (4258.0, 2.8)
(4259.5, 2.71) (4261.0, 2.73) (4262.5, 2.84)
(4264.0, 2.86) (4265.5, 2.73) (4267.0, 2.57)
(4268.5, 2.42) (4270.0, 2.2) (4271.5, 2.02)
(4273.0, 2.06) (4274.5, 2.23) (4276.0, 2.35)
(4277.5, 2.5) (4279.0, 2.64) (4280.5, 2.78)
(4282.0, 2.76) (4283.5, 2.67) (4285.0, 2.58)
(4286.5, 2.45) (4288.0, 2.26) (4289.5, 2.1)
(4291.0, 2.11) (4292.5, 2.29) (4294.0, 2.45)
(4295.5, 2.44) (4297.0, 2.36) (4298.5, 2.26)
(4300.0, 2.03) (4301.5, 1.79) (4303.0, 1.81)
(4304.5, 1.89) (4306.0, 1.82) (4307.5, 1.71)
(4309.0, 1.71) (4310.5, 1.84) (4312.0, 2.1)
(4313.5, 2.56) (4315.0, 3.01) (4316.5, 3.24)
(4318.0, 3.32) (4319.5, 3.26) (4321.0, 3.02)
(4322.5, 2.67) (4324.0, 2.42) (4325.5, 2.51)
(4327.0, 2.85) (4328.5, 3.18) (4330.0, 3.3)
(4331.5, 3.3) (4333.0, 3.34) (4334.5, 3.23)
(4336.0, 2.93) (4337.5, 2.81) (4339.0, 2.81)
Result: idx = 1.20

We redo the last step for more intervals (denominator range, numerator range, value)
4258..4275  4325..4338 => 1.22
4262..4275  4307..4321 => 1.06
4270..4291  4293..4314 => 0.86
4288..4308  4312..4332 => 1.40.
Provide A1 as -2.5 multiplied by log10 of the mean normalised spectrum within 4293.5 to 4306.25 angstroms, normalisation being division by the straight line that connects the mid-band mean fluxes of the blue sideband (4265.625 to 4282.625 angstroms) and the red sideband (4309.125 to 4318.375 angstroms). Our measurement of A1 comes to 0.20 mag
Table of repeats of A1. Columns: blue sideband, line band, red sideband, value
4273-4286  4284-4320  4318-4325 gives 0.18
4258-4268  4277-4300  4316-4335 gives 0.18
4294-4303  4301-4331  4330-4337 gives 0.08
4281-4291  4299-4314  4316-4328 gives 0.37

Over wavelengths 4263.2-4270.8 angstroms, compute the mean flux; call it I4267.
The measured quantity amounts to 2.55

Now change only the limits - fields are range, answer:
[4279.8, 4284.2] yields 2.74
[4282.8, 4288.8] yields 2.49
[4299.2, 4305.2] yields 1.88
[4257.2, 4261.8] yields 2.75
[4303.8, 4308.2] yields 1.81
